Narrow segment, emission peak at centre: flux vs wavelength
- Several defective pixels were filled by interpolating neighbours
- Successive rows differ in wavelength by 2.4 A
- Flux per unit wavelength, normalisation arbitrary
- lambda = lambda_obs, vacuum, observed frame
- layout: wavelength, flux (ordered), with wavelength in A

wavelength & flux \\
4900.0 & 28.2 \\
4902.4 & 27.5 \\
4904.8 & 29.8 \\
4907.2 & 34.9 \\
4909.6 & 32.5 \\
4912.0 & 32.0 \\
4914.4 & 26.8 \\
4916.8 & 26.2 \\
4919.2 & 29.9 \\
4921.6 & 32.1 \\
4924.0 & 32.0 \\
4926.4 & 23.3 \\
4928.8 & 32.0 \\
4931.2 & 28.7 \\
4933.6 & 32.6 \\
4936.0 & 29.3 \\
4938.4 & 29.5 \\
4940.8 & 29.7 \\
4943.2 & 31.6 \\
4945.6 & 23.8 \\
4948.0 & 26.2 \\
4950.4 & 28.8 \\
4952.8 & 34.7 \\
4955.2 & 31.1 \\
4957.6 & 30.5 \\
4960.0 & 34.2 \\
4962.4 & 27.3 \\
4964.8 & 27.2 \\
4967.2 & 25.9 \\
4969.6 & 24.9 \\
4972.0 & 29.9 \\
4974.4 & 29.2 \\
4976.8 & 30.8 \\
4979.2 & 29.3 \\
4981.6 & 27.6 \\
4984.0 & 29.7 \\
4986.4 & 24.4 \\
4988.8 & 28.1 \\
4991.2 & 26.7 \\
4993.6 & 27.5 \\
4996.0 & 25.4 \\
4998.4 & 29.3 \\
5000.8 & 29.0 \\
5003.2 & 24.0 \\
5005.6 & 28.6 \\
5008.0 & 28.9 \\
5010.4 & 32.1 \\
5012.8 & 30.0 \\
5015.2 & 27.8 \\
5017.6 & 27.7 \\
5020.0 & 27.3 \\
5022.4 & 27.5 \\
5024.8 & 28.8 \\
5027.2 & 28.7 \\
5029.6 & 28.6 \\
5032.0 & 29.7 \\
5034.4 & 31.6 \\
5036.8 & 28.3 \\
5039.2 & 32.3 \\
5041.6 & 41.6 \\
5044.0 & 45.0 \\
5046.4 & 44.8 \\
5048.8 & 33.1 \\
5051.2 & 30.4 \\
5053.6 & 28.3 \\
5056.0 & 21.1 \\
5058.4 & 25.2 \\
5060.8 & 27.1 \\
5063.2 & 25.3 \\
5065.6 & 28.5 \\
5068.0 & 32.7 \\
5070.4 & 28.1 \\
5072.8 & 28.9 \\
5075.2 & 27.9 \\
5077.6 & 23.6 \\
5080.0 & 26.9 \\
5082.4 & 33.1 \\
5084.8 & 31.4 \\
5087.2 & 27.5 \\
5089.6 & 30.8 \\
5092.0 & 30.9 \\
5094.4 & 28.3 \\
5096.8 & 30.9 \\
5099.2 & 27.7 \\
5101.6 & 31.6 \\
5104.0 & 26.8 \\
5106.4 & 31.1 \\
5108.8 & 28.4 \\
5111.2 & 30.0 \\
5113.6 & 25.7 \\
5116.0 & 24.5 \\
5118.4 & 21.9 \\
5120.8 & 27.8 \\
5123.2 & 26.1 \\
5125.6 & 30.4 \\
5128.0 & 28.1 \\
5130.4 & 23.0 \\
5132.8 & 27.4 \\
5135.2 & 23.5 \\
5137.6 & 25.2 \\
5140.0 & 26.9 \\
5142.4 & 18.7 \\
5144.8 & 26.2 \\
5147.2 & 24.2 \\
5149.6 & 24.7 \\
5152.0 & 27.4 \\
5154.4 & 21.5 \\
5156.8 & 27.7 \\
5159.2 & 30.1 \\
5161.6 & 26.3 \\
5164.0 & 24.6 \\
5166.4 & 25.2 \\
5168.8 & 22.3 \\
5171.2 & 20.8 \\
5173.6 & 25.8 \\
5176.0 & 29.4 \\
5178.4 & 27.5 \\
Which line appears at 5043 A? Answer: [O II]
